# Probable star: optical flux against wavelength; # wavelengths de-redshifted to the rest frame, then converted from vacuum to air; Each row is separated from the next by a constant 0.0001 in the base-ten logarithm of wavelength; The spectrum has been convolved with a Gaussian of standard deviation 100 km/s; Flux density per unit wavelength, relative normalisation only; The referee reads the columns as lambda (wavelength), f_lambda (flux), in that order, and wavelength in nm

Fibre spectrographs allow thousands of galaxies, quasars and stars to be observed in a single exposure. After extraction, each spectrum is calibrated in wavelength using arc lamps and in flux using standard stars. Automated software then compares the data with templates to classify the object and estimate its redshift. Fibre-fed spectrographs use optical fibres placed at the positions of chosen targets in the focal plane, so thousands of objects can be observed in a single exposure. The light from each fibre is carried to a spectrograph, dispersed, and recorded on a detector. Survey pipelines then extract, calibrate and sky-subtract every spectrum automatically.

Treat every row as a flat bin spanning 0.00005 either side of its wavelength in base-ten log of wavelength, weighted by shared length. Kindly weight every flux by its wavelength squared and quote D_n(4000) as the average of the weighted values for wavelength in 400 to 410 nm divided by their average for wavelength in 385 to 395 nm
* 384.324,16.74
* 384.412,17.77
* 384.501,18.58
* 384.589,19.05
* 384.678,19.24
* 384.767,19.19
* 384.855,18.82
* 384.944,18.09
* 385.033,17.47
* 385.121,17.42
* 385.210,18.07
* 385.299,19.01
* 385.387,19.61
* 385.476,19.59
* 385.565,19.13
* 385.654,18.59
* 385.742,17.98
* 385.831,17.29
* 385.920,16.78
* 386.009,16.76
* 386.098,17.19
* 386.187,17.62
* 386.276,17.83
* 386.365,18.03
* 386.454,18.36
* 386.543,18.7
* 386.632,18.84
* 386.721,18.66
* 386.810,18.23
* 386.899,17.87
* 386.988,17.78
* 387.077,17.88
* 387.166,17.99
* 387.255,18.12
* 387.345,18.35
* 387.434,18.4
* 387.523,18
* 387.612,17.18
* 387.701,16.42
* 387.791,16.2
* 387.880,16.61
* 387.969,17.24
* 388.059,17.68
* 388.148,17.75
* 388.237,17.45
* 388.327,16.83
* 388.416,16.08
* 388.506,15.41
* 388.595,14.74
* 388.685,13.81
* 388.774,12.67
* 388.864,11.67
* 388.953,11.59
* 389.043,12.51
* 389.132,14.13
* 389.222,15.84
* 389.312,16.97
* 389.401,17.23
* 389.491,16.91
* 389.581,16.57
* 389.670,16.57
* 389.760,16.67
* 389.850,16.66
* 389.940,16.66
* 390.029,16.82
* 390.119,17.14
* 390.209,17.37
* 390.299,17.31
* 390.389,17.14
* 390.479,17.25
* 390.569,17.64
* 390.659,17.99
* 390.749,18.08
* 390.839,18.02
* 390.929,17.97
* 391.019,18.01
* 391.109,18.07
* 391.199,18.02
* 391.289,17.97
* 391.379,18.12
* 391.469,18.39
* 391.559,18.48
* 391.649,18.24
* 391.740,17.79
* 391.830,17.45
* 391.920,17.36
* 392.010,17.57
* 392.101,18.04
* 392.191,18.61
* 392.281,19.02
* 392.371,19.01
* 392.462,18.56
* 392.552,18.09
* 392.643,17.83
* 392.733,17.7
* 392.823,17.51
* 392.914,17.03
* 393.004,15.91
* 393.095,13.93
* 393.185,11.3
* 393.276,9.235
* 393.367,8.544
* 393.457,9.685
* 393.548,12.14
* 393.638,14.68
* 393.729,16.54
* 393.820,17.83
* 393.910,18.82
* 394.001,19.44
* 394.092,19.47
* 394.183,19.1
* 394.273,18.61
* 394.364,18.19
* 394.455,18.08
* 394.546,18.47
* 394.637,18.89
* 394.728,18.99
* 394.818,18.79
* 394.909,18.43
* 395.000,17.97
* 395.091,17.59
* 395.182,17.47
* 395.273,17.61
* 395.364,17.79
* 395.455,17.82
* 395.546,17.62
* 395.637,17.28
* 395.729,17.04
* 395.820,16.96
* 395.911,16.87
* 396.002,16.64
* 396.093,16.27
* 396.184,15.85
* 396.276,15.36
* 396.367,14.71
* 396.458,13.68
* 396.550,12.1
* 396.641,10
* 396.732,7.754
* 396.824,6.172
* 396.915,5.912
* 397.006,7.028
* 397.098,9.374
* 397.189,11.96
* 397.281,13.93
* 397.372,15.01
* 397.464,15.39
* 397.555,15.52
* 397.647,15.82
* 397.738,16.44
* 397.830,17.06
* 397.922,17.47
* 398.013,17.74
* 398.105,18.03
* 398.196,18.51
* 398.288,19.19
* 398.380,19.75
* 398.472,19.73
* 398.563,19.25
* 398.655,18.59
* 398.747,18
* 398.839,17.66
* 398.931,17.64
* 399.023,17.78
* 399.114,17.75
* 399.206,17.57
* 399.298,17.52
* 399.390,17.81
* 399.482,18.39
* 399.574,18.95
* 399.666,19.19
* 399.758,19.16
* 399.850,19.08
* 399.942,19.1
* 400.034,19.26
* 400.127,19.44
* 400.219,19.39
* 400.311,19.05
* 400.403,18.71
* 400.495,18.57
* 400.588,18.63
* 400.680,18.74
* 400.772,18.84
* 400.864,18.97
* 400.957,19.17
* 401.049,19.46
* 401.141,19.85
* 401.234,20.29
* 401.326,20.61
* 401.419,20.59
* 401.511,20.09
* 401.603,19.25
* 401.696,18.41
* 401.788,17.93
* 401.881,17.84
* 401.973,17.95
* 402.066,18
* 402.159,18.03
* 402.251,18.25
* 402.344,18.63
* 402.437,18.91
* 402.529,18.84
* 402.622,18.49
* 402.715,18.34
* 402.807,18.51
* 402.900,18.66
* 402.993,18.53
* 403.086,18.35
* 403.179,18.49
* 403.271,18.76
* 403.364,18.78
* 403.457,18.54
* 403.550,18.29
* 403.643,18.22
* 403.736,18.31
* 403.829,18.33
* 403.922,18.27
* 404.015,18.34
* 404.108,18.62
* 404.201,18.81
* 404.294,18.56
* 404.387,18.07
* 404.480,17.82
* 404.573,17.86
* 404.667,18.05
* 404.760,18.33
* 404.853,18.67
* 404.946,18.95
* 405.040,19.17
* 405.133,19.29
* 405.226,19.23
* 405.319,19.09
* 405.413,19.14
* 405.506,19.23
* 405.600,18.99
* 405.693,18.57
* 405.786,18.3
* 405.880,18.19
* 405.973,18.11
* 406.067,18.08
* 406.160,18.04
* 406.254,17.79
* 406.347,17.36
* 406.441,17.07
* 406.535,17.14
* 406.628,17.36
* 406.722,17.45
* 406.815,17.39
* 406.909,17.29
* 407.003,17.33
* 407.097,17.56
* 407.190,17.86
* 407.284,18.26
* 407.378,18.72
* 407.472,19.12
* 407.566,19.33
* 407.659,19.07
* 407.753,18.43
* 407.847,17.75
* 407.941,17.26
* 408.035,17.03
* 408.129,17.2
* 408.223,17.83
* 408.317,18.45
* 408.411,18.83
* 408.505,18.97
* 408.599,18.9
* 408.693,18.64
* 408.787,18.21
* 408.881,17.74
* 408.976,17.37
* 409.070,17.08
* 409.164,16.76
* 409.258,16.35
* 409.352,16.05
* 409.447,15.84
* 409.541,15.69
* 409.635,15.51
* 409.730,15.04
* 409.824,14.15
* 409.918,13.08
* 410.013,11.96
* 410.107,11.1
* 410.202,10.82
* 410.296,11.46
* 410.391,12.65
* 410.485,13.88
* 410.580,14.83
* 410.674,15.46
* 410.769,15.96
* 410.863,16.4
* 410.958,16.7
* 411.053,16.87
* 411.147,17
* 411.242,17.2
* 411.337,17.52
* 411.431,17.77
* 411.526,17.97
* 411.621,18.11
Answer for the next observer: 1.1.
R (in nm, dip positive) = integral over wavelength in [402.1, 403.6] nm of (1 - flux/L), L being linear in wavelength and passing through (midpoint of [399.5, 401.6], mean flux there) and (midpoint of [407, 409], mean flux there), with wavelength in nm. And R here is 0.04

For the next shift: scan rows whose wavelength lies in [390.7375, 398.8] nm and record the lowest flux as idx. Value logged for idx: 5.912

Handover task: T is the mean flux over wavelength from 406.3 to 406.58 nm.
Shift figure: 17.2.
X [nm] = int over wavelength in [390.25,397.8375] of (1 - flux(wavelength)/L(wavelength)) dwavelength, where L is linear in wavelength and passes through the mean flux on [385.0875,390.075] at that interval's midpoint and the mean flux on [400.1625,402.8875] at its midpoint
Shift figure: 0.720 nm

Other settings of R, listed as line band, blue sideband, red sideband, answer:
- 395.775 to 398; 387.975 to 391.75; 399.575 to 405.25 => 0.54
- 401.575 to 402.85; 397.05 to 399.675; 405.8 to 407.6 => -0.07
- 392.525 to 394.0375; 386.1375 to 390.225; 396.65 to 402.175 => 0.17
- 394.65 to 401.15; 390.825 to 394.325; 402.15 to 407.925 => 0.27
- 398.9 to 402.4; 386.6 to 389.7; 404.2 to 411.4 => -0.39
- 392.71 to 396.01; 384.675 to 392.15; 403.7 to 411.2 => 0.12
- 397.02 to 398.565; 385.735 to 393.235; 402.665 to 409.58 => 0.12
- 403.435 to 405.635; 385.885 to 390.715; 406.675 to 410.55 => -0.26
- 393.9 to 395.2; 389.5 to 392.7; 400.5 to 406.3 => -0.04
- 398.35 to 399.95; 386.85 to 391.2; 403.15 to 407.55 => -0.07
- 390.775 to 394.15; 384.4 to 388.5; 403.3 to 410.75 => 0.19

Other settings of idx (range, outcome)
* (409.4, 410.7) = 10.82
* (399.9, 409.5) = 15.84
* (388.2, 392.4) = 11.59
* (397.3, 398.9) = 15.01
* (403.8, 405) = 17.82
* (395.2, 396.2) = 15.85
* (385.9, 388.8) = 12.67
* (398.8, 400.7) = 17.52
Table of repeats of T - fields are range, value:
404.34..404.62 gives 17.9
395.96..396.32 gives 16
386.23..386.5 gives 18.1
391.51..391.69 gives 18.4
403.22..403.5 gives 18.7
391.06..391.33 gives 18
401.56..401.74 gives 18.8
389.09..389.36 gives 15.7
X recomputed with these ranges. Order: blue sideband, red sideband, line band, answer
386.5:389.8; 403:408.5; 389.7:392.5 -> -0.16 nm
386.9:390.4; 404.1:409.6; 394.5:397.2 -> 0.32 nm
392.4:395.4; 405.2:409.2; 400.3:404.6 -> -0.27 nm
